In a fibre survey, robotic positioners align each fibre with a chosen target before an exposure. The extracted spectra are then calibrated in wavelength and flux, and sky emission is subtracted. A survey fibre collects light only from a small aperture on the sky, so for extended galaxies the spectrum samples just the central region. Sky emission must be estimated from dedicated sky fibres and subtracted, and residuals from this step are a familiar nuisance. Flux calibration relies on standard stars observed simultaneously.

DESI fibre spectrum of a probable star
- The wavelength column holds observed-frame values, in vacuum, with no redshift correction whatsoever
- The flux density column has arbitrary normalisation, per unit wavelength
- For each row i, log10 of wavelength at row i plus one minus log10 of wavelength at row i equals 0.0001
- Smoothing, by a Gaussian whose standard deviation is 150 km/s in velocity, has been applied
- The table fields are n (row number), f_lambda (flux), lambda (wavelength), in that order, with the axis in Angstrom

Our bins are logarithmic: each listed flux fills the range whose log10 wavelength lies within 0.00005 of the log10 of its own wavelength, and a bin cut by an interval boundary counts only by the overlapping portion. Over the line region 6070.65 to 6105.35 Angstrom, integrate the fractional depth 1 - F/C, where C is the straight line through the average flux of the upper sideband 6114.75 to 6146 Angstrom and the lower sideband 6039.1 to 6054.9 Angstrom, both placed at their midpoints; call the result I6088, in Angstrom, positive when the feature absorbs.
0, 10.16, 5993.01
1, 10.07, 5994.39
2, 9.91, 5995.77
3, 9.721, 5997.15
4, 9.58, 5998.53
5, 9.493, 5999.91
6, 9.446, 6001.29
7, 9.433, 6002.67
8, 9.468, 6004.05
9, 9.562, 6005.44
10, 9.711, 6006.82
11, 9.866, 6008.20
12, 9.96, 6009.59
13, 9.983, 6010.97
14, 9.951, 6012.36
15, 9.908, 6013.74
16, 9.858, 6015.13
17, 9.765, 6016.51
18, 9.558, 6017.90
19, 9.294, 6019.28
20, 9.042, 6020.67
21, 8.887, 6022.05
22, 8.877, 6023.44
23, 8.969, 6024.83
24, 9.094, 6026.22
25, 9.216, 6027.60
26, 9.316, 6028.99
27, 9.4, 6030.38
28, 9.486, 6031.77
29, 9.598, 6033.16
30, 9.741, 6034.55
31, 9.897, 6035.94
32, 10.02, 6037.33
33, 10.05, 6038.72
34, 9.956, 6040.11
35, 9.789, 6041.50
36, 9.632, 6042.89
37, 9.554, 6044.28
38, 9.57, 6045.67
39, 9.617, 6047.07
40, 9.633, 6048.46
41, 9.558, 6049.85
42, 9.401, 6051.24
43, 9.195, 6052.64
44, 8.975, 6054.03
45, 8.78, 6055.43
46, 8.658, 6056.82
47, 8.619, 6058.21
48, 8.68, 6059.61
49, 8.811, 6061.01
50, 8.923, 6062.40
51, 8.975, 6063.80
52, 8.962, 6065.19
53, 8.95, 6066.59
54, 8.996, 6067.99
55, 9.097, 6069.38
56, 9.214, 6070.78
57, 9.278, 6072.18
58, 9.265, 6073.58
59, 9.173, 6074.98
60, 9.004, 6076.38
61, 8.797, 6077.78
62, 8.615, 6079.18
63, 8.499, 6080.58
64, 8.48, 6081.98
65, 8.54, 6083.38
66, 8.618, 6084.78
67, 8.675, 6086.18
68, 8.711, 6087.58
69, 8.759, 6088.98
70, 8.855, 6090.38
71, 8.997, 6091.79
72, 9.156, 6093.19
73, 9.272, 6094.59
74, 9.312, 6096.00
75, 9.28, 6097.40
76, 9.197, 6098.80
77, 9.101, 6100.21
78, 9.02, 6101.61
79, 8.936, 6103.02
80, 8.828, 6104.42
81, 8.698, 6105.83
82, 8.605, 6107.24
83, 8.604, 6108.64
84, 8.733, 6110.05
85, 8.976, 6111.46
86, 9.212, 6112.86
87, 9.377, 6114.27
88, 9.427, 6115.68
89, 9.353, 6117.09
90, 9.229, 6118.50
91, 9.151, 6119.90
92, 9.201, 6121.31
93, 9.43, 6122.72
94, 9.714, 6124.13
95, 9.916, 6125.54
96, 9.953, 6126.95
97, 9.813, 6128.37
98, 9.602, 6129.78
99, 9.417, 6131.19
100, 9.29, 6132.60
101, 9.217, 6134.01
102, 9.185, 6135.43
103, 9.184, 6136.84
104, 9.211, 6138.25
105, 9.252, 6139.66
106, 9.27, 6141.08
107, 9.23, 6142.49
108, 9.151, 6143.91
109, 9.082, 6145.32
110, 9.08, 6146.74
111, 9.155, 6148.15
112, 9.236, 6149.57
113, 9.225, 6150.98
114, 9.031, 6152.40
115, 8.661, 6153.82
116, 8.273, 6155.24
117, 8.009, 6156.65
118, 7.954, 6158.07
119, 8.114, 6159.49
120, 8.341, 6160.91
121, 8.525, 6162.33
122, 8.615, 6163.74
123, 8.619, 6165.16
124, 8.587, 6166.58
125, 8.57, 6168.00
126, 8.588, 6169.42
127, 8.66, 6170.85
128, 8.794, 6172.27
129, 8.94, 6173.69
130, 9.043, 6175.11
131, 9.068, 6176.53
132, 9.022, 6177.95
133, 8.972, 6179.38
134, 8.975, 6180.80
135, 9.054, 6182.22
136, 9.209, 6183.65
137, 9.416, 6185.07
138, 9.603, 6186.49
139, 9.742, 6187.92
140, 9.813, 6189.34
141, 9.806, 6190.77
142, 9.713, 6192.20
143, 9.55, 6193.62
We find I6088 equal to 1.9 Angstrom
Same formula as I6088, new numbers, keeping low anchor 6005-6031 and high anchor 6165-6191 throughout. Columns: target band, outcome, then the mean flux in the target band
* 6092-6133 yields 0.04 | 9.23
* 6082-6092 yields 0.65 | 8.71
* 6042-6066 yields 0.61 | 9.15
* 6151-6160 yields 0.71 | 8.41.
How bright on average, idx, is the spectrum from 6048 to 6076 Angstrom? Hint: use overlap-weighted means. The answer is 9.05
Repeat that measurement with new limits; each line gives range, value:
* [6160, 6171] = 8.55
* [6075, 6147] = 9.1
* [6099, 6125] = 9.1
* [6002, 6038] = 9.53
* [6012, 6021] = 9.64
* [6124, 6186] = 9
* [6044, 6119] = 9.01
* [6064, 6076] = 9.11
